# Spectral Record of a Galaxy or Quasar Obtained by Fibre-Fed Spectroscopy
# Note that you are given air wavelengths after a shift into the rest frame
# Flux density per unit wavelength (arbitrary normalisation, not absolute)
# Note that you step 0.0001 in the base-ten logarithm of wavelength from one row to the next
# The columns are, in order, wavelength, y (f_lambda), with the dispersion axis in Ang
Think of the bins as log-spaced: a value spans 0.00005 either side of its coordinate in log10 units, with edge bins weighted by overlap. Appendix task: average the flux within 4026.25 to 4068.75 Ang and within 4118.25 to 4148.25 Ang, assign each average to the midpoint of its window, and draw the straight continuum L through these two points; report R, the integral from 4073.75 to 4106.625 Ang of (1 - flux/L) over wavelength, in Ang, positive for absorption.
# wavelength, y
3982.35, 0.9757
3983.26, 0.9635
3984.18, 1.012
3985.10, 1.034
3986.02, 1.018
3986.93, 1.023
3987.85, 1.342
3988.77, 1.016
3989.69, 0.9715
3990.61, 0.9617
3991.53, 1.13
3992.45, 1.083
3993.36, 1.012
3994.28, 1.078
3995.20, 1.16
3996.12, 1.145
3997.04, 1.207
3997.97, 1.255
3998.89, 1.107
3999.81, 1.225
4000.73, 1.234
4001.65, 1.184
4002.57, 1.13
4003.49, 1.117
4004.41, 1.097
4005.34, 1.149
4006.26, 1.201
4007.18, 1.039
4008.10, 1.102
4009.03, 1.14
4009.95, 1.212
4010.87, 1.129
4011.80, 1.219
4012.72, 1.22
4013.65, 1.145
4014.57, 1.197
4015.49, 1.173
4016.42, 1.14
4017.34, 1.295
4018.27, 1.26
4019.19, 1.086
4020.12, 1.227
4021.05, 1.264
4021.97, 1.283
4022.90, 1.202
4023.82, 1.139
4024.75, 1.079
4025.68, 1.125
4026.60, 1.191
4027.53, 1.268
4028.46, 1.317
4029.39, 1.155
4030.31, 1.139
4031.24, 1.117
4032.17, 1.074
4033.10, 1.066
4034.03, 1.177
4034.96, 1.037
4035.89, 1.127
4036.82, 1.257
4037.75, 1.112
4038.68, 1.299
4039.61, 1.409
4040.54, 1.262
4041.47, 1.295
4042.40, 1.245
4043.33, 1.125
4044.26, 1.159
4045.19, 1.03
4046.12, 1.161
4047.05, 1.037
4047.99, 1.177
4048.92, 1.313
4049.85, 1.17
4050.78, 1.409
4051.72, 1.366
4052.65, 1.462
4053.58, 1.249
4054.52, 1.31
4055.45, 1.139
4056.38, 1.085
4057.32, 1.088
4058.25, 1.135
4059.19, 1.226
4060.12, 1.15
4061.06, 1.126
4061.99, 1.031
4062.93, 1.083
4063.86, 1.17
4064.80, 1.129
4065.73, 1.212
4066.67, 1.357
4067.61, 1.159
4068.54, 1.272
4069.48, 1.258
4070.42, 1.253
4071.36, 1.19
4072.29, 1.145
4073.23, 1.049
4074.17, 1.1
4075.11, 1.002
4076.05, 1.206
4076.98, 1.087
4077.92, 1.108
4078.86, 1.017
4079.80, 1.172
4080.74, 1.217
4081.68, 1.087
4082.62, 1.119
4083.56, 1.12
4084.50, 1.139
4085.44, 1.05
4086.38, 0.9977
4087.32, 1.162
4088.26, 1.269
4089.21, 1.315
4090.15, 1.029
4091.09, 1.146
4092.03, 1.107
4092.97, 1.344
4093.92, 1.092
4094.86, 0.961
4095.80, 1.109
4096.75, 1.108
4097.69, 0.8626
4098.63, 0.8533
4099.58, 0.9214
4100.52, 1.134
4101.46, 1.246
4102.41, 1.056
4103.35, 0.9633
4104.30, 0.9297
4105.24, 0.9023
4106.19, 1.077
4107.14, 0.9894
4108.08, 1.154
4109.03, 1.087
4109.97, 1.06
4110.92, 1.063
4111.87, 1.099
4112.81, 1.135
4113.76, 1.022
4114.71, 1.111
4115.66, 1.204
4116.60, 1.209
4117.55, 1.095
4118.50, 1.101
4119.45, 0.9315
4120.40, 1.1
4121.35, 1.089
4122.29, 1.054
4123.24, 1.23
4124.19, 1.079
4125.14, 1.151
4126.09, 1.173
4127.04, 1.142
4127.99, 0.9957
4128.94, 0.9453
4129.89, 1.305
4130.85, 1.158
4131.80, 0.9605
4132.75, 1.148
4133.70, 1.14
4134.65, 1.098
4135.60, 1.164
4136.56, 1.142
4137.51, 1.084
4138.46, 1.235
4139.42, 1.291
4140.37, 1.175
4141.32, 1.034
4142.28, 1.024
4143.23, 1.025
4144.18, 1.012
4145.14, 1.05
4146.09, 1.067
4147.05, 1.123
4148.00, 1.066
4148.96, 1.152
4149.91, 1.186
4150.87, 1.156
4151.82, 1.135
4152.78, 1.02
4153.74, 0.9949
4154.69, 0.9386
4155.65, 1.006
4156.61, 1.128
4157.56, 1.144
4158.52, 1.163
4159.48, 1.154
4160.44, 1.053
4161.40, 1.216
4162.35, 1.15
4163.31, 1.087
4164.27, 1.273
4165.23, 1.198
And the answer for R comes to 1.8 Ang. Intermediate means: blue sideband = 1.19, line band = 1.09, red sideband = 1.1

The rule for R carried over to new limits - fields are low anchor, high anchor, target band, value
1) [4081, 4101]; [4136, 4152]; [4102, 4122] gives 0.7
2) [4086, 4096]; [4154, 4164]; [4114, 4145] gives 0.3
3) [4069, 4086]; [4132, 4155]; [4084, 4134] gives 1.2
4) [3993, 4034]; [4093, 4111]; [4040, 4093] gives -4.0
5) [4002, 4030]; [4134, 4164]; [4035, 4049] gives -0.4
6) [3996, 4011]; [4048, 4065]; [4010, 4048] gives -0.1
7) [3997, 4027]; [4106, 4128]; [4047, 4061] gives -1.0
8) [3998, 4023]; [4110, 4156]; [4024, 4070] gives -1.4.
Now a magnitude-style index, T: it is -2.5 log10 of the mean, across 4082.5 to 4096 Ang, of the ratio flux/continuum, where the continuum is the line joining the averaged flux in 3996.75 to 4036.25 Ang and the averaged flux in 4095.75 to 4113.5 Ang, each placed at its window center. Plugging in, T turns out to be -0.07 mag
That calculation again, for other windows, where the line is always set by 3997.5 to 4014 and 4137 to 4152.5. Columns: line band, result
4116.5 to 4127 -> 0.01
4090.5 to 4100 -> 0.08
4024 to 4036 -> 0.01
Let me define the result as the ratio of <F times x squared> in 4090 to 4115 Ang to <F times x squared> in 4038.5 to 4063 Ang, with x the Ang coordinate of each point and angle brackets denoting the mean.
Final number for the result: 0.9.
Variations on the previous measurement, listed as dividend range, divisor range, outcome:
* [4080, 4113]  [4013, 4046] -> 0.94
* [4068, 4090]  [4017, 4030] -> 0.98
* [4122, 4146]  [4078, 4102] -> 1.03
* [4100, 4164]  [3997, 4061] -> 0.97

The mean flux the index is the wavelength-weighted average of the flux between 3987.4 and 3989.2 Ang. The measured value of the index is 1.18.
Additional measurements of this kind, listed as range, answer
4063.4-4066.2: 1.17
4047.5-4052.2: 1.29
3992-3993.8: 1.05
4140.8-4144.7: 1.03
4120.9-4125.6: 1.12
